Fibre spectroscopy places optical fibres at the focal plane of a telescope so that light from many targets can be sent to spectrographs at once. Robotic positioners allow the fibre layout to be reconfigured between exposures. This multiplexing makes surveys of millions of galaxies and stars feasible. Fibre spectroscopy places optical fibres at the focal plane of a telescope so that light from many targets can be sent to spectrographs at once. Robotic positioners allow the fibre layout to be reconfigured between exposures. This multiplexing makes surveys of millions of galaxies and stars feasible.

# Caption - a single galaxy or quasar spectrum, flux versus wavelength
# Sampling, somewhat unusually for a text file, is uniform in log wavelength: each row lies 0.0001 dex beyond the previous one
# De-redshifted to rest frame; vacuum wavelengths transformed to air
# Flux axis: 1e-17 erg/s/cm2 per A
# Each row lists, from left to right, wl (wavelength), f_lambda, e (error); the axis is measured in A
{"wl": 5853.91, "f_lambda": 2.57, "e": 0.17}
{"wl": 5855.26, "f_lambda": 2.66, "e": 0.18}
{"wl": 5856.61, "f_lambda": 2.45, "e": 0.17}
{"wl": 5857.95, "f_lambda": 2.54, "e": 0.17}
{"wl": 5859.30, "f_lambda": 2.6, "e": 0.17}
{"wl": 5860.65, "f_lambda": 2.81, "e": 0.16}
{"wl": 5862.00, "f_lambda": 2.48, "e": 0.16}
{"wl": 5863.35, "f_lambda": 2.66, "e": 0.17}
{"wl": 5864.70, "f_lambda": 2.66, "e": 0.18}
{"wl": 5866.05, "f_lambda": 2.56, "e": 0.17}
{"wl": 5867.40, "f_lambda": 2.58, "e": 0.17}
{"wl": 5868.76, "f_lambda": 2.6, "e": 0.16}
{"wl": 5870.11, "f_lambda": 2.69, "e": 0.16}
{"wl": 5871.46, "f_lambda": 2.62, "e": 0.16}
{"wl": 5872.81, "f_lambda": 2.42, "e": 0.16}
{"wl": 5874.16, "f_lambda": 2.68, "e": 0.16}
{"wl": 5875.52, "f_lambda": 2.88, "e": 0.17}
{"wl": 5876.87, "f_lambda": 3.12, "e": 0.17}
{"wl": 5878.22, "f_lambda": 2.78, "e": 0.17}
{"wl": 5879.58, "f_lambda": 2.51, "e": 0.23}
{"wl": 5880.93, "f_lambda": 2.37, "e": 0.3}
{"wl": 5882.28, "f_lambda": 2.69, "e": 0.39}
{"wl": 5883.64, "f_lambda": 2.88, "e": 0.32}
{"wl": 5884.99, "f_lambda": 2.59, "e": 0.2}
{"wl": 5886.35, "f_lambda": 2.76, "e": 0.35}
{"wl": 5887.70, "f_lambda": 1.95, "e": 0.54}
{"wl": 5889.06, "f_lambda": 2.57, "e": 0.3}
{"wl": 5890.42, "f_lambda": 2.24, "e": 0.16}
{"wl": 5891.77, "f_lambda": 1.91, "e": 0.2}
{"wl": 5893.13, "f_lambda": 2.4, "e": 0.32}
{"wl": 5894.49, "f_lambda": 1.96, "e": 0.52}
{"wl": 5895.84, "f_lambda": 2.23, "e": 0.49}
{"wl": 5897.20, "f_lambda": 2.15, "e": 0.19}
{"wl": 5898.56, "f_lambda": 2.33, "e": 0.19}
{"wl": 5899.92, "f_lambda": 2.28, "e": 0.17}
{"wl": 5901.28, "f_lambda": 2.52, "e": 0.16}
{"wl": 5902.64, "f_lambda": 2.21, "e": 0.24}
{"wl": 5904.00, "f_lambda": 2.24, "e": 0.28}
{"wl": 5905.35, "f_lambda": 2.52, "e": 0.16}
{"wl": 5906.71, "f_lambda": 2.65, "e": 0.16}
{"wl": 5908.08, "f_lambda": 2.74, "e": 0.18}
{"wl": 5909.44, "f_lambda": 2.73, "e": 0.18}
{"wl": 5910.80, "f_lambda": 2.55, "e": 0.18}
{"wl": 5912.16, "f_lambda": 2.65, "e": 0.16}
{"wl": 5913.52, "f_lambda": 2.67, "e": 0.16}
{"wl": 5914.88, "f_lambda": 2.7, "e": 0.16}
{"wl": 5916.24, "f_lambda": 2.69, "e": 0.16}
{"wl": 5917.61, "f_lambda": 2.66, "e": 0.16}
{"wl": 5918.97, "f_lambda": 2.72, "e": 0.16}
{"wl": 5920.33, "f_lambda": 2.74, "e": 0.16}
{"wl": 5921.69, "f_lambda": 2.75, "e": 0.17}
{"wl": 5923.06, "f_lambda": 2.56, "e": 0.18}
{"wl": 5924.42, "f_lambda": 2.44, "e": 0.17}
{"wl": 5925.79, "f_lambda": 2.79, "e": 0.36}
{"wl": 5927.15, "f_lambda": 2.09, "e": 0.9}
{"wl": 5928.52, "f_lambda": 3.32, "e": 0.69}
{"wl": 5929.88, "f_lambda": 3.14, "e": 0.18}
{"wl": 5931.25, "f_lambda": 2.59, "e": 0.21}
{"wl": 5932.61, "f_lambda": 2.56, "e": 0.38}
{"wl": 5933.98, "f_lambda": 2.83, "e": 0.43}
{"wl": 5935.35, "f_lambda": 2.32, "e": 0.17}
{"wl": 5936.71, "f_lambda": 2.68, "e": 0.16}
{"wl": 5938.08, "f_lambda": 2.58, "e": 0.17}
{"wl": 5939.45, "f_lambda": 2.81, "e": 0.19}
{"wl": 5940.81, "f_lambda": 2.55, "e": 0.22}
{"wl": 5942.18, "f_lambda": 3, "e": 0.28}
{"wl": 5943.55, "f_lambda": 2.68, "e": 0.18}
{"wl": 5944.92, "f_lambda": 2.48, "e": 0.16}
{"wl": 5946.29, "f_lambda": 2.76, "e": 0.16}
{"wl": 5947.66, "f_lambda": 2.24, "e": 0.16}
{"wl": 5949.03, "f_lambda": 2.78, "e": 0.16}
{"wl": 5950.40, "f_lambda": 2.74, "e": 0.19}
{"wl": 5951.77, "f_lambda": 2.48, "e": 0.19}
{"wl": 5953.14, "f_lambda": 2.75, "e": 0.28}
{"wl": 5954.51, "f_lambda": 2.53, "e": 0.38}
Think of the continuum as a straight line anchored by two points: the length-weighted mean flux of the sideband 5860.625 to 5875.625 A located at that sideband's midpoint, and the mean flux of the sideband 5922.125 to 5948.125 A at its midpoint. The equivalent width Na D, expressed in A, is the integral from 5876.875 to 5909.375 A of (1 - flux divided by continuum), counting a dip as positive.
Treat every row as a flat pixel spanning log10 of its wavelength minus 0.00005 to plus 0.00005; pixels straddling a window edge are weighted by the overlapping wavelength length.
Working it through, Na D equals 2.5 A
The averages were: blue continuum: 2.62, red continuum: 2.66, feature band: 2.43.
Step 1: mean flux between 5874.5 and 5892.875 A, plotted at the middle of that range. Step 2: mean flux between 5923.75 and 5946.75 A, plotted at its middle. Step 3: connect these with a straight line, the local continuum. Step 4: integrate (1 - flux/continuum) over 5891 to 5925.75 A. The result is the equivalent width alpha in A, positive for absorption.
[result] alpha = 1.8 A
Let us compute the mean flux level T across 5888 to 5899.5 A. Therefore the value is 2.21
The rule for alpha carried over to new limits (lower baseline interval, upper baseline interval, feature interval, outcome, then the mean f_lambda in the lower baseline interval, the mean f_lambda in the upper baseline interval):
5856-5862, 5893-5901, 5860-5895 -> -2.0 A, 2.59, 2.23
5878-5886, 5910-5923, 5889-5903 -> 2.2 A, 2.63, 2.68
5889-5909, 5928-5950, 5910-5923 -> -1.0 A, 2.33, 2.7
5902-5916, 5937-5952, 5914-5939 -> -0.6 A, 2.57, 2.65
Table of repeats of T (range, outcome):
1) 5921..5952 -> 2.66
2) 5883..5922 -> 2.48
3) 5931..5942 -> 2.64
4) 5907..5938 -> 2.68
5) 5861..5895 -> 2.55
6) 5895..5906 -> 2.31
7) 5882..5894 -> 2.43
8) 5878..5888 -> 2.58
